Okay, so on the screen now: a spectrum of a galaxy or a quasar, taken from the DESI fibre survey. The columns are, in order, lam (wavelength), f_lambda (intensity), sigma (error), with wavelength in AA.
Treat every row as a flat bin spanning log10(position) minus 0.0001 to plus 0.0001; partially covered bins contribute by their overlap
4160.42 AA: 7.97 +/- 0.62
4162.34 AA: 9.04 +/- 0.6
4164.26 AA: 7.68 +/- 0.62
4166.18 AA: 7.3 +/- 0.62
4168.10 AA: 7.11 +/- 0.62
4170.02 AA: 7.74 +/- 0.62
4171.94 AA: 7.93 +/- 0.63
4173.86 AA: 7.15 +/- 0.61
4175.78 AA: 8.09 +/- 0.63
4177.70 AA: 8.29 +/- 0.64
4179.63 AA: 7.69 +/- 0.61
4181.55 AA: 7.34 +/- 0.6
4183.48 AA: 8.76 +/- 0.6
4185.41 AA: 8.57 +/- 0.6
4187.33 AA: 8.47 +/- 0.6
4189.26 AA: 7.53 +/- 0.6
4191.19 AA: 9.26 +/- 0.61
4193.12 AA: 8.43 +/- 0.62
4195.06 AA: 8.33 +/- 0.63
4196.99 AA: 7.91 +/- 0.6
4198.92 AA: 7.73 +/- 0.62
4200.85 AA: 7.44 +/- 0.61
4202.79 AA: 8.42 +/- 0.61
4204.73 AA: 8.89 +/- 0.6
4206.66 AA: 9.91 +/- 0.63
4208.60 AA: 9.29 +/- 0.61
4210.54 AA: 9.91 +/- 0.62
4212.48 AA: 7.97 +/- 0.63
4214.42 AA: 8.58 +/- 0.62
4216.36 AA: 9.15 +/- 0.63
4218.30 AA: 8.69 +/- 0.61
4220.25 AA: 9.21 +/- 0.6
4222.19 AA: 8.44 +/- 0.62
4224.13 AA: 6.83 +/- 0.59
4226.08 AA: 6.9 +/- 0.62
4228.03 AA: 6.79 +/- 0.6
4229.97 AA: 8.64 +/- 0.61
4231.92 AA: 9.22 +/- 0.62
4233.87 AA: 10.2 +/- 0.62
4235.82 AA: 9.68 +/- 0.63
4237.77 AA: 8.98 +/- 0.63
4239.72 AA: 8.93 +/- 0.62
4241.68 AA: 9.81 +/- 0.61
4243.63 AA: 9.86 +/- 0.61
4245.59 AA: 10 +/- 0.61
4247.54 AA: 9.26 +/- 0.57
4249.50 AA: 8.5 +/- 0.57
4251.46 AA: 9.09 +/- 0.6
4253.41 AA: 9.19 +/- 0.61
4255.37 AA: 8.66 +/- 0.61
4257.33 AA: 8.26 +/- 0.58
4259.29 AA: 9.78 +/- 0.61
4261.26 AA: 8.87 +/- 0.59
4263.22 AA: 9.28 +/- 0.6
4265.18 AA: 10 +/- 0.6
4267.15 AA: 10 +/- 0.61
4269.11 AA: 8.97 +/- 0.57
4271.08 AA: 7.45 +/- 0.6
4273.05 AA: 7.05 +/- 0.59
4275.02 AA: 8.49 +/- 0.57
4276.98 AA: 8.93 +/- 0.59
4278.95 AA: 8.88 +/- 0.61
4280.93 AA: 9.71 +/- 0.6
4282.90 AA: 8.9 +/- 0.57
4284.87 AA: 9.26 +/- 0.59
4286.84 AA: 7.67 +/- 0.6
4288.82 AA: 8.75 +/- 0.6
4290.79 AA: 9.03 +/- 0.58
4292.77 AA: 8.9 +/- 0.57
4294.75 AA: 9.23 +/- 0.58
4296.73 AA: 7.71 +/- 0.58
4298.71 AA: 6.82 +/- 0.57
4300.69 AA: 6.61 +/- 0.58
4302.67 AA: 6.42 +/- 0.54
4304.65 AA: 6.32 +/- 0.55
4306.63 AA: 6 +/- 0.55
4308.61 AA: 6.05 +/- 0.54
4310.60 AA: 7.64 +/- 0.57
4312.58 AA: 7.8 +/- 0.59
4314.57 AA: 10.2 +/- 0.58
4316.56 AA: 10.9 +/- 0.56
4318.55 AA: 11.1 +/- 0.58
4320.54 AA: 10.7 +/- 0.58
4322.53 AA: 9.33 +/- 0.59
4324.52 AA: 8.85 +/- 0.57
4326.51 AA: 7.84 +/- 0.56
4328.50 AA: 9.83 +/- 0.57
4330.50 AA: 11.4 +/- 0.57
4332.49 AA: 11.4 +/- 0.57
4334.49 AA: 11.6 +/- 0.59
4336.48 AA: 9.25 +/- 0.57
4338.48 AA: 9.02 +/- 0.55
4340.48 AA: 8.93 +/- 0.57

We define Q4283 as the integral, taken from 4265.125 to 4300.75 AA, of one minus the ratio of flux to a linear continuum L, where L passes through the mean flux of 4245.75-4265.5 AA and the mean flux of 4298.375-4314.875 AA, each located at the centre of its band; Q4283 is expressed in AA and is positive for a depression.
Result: -2.7 AA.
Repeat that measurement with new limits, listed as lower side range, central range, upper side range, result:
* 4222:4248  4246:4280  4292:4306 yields -2.9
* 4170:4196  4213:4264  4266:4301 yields -3.3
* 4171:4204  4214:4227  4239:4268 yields 0.7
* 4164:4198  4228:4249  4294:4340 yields -2.5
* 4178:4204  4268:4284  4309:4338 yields 1.1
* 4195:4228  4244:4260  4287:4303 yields -1.8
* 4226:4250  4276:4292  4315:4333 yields 1.2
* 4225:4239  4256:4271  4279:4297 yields -0.7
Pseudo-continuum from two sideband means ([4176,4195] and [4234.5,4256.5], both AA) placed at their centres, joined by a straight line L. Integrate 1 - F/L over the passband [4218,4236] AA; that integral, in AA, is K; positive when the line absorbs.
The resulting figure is 1.1 AA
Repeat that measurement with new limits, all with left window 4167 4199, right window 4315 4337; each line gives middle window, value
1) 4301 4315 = 4.1 AA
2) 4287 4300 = 1.9 AA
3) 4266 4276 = 1.0 AA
